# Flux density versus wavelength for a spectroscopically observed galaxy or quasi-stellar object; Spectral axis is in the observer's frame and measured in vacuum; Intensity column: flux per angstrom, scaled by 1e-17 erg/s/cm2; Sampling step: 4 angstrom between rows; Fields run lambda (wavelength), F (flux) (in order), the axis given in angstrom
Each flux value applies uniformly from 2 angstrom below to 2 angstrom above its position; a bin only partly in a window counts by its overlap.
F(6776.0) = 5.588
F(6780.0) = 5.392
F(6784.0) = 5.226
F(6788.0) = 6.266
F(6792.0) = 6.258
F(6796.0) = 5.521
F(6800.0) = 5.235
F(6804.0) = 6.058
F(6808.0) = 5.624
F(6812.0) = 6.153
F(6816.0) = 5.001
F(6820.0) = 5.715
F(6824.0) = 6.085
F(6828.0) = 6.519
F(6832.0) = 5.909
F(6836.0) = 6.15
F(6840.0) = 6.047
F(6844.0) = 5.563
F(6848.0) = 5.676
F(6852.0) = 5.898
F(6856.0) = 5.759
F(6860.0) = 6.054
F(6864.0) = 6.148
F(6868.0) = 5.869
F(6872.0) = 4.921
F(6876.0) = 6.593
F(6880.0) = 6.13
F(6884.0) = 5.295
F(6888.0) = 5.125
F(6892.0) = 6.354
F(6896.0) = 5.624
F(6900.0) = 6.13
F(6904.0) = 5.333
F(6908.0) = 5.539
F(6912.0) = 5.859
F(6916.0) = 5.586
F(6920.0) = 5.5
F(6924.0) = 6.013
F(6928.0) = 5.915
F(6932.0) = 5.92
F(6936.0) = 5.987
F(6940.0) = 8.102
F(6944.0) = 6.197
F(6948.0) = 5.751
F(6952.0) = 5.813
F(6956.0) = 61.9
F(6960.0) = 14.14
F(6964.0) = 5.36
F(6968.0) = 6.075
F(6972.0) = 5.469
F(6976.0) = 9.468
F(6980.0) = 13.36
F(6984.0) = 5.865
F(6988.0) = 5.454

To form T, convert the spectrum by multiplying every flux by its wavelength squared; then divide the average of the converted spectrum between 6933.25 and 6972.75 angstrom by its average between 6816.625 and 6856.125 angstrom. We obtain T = 2.20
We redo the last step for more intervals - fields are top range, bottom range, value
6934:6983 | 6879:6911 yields 2.18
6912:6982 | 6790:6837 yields 1.83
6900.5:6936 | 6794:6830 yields 1.03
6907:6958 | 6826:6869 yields 1.79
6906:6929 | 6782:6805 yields 1.03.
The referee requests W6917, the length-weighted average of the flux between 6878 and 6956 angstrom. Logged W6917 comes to 7.34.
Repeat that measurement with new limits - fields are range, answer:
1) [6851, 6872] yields 5.85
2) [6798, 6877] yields 5.84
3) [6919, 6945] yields 6.26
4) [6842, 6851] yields 5.65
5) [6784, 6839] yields 5.86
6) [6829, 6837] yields 6.08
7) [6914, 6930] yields 5.75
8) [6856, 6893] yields 5.81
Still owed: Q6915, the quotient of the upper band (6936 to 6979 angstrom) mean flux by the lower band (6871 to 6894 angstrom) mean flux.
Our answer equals 2.2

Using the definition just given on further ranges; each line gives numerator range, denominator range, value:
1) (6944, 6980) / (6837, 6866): 2.34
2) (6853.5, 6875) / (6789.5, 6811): 1.00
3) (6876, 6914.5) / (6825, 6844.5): 0.95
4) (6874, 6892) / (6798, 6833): 1.01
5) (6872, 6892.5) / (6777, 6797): 1.01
